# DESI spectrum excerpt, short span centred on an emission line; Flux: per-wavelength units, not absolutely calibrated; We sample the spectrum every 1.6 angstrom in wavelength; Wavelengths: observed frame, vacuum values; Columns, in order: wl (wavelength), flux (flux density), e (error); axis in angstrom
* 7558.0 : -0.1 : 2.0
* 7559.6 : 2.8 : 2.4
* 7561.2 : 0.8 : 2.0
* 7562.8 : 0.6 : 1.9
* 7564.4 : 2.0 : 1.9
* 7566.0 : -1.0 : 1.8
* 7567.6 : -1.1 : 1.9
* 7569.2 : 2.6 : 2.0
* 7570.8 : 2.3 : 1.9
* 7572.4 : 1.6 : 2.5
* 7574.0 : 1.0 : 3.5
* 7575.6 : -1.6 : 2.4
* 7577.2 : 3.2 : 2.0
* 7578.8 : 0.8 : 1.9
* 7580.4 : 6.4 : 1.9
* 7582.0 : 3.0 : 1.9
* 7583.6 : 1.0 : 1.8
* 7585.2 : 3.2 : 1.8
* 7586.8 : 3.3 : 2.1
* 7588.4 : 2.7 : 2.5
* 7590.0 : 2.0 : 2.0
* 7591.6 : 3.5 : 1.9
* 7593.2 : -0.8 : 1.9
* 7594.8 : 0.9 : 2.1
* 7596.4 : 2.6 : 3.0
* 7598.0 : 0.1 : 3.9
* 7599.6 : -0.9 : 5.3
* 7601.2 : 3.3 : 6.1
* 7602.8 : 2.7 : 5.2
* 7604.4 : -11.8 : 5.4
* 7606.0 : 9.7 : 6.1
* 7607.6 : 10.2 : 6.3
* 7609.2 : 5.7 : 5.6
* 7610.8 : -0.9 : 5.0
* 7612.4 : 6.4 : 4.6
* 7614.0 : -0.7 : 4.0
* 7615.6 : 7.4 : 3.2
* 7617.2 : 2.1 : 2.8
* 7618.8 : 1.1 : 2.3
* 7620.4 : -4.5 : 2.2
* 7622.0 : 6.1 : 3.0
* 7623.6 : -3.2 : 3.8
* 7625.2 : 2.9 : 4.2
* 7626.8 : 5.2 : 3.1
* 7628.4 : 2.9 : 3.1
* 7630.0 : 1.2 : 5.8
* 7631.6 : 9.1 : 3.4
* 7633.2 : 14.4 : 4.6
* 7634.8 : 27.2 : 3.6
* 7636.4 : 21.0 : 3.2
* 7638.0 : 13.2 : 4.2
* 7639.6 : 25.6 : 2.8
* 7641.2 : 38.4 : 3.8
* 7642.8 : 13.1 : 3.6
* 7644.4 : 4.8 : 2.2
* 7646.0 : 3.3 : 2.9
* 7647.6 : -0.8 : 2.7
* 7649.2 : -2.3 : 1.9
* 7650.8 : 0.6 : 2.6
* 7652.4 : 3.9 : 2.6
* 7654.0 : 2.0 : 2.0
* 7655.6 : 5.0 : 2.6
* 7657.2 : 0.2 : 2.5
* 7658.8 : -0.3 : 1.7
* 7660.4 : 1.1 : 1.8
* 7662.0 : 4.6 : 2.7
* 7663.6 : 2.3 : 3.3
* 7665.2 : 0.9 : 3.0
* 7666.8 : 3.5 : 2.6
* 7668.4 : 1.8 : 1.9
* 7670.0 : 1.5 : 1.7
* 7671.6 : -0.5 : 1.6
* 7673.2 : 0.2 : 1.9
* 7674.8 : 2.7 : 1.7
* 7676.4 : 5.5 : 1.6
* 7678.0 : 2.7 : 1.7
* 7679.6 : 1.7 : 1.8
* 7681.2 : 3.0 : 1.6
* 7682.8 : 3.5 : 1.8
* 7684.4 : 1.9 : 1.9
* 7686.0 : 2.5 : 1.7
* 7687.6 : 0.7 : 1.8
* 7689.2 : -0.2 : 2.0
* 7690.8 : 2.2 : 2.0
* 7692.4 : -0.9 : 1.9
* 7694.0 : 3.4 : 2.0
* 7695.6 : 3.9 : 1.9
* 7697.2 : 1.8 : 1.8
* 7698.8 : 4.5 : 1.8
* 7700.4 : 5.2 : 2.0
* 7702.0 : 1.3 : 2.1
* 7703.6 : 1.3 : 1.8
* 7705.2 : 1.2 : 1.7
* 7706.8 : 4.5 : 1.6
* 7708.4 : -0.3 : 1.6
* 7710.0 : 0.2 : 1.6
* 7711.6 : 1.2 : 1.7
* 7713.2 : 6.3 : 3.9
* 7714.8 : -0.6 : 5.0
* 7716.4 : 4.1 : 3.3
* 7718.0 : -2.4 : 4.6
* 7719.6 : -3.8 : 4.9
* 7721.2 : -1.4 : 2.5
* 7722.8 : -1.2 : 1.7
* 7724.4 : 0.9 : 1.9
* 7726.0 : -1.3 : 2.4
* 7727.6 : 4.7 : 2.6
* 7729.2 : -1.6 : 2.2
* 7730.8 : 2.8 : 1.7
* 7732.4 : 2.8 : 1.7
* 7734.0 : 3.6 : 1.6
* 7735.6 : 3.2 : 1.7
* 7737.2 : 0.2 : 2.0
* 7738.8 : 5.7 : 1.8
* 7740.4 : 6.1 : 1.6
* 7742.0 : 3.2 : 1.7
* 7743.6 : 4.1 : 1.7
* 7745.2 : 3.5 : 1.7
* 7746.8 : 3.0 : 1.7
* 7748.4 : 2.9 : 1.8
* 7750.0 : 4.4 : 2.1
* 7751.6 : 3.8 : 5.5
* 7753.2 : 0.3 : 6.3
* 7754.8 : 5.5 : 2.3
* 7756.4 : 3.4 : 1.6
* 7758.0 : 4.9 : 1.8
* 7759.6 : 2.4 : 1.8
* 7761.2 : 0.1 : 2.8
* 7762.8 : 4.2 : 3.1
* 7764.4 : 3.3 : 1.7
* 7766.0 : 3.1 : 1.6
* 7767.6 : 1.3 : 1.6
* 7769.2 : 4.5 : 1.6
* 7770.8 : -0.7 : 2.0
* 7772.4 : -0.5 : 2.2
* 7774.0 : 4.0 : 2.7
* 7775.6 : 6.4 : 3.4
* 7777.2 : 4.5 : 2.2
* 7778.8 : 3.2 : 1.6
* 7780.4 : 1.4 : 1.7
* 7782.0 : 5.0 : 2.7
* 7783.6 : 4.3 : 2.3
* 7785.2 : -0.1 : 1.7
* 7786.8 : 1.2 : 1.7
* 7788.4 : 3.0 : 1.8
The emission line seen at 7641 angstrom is [O II]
